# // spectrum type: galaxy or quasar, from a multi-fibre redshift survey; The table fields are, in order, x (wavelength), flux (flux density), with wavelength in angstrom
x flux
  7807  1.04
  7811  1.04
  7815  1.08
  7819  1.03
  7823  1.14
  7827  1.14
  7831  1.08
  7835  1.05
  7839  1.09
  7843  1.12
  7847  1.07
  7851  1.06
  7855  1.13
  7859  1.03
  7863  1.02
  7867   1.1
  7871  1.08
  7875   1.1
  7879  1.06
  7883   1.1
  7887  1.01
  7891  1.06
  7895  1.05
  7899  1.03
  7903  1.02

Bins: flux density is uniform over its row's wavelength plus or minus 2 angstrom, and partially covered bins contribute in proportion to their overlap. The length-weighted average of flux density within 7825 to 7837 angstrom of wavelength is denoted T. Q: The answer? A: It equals 1.09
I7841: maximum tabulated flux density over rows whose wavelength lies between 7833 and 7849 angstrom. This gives 1.12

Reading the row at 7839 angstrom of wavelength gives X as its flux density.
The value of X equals 1.09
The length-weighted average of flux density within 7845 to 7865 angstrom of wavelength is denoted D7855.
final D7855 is 1.06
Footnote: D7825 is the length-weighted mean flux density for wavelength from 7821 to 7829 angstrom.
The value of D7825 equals 1.14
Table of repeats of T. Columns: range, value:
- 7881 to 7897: 1.06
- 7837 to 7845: 1.1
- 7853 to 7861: 1.08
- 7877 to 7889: 1.06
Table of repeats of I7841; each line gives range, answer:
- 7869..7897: 1.1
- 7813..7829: 1.14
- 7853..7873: 1.13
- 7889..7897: 1.06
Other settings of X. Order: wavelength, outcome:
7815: 1.08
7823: 1.14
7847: 1.07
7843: 1.12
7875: 1.1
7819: 1.03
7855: 1.13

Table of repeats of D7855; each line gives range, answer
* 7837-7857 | 1.09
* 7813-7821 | 1.06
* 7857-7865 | 1.02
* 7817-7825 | 1.08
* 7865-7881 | 1.08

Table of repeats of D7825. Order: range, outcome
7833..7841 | 1.07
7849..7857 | 1.09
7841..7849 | 1.1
